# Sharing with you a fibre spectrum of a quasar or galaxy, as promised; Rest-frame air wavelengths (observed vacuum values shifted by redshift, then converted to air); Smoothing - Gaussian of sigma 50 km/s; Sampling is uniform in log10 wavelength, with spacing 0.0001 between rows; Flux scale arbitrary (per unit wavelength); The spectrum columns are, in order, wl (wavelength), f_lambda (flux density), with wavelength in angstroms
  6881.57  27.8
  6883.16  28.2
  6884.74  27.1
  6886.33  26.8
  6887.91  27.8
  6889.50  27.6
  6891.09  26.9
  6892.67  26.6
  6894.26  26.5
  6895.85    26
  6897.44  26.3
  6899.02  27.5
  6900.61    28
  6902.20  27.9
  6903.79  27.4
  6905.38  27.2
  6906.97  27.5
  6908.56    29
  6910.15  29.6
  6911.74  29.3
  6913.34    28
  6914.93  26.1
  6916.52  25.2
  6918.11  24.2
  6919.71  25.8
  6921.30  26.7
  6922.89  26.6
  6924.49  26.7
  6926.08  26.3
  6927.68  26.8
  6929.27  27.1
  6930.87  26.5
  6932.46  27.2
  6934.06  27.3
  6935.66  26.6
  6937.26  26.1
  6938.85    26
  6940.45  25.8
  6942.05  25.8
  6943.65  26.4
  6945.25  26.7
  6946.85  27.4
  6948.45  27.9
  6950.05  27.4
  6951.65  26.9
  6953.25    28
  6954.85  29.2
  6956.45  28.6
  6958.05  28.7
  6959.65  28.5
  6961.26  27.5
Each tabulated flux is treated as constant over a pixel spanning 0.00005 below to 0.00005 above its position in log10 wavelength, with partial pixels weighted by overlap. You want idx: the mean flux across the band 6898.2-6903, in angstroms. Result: 27.8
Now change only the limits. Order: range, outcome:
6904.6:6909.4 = 27.9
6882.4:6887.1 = 27.4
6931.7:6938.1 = 26.8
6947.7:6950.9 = 27.6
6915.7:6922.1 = 25.5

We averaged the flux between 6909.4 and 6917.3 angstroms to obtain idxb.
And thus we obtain 27.6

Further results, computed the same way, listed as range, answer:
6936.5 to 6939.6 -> 26.1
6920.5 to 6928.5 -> 26.6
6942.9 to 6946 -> 26.5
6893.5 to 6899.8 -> 26.6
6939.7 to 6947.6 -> 26.4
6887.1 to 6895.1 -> 27.1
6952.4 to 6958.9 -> 28.6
